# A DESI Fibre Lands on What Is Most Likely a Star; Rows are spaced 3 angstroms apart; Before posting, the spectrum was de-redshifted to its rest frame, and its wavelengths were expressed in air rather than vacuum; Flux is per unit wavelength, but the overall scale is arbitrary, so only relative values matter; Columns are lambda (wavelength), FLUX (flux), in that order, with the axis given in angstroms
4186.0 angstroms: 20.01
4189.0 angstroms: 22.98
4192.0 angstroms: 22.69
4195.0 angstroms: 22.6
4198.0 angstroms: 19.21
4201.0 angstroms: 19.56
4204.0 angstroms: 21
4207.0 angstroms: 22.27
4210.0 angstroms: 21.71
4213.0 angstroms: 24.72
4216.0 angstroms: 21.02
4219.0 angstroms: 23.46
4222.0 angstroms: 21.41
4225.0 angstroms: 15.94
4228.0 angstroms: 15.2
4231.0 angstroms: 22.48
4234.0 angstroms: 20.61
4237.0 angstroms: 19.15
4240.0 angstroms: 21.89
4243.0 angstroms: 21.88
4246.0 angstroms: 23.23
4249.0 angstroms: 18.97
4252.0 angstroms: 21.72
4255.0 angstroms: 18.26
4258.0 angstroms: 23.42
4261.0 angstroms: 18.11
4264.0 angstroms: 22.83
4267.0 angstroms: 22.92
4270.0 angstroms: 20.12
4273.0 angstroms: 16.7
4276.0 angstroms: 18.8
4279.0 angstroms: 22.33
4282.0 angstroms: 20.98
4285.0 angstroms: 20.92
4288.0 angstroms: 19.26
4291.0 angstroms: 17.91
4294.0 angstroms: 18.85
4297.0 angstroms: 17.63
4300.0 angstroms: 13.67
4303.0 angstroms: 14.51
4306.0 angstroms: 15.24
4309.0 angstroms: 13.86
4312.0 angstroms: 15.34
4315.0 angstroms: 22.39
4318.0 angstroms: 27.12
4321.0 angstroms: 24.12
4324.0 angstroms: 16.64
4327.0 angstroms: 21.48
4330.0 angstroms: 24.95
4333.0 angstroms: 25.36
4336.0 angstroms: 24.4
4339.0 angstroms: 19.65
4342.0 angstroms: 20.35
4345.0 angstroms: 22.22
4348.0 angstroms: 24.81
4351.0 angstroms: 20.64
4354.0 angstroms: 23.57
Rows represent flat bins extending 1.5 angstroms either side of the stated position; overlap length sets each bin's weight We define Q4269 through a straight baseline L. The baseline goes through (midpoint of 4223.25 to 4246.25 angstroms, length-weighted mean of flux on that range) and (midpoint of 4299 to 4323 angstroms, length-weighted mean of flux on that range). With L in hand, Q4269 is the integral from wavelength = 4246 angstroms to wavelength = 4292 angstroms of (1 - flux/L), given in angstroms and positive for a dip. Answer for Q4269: -2.7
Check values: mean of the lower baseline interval 19.9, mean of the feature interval 20.3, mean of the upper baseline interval 18.3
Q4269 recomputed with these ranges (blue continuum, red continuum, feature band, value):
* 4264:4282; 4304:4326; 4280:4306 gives 2.60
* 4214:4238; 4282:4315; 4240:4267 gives -3.23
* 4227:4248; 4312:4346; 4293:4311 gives 5.19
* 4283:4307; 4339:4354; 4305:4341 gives -1.88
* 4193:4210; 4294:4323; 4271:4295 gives -0.77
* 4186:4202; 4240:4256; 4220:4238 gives 1.59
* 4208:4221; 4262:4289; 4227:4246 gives 1.13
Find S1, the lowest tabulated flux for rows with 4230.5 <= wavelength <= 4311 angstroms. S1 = 13.67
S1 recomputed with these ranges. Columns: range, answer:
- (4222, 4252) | 15.2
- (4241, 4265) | 18.11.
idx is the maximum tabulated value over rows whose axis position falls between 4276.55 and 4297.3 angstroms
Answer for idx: 22.33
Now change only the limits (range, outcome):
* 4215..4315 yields 23.46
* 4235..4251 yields 23.23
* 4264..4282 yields 22.92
